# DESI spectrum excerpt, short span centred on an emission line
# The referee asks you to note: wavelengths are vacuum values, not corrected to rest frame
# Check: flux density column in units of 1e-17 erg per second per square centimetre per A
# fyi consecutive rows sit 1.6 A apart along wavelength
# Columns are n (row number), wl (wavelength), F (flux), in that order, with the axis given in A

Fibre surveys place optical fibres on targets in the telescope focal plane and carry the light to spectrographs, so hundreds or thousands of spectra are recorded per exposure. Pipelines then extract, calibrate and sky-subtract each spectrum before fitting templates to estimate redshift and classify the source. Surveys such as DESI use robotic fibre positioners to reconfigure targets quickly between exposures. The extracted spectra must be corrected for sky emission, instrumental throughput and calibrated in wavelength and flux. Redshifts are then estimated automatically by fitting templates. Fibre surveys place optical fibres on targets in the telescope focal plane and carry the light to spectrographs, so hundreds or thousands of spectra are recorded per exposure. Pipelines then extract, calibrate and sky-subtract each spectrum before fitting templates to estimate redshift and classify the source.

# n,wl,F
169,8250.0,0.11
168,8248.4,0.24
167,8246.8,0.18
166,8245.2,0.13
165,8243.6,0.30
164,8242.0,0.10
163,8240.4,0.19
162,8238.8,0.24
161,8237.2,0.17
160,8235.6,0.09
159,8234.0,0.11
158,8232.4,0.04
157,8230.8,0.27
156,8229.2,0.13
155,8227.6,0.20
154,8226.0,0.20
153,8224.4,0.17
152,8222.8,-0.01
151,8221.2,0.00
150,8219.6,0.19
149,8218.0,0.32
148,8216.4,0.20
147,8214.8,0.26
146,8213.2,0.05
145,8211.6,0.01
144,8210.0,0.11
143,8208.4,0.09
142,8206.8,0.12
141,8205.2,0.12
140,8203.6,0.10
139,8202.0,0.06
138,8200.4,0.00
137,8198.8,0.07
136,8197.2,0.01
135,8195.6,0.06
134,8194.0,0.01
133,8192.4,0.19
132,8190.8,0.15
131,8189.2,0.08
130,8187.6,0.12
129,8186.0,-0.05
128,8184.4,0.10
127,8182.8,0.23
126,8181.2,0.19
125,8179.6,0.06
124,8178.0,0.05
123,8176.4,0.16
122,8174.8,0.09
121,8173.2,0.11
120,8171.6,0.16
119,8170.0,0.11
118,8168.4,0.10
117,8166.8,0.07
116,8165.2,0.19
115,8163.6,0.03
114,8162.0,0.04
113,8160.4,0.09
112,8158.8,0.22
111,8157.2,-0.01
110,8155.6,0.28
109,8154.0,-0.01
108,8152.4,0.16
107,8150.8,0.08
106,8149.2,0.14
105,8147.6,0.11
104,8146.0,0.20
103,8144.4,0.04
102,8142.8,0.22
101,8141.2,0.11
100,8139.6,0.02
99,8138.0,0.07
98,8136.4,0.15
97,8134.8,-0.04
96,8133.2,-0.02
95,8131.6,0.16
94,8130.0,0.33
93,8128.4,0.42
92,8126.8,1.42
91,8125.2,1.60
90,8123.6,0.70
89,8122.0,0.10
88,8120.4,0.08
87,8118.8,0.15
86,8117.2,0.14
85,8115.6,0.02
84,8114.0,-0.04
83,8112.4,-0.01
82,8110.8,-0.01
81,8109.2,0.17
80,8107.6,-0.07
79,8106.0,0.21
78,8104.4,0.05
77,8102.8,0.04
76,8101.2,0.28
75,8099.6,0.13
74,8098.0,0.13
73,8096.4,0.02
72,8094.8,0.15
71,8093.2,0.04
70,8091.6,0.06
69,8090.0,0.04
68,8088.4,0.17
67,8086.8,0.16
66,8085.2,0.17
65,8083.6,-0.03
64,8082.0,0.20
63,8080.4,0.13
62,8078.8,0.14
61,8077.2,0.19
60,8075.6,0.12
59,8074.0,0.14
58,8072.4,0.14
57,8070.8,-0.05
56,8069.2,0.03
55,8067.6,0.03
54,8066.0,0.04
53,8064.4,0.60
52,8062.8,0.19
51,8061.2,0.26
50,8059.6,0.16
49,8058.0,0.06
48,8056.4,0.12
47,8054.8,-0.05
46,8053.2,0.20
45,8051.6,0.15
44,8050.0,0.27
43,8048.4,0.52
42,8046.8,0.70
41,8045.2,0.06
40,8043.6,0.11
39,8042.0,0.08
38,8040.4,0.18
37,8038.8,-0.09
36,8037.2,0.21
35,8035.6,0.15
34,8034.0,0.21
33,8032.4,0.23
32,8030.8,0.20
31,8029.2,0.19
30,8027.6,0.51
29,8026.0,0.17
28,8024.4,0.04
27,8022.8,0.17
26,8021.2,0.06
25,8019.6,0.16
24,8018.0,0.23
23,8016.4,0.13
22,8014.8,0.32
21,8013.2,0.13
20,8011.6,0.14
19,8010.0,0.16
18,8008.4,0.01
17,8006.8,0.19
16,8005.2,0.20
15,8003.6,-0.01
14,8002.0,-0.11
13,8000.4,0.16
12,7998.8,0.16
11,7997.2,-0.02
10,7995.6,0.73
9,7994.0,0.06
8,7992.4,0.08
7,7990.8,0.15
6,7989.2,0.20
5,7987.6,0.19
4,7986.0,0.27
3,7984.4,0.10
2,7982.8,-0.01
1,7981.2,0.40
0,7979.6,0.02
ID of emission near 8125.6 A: [O III] 5007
